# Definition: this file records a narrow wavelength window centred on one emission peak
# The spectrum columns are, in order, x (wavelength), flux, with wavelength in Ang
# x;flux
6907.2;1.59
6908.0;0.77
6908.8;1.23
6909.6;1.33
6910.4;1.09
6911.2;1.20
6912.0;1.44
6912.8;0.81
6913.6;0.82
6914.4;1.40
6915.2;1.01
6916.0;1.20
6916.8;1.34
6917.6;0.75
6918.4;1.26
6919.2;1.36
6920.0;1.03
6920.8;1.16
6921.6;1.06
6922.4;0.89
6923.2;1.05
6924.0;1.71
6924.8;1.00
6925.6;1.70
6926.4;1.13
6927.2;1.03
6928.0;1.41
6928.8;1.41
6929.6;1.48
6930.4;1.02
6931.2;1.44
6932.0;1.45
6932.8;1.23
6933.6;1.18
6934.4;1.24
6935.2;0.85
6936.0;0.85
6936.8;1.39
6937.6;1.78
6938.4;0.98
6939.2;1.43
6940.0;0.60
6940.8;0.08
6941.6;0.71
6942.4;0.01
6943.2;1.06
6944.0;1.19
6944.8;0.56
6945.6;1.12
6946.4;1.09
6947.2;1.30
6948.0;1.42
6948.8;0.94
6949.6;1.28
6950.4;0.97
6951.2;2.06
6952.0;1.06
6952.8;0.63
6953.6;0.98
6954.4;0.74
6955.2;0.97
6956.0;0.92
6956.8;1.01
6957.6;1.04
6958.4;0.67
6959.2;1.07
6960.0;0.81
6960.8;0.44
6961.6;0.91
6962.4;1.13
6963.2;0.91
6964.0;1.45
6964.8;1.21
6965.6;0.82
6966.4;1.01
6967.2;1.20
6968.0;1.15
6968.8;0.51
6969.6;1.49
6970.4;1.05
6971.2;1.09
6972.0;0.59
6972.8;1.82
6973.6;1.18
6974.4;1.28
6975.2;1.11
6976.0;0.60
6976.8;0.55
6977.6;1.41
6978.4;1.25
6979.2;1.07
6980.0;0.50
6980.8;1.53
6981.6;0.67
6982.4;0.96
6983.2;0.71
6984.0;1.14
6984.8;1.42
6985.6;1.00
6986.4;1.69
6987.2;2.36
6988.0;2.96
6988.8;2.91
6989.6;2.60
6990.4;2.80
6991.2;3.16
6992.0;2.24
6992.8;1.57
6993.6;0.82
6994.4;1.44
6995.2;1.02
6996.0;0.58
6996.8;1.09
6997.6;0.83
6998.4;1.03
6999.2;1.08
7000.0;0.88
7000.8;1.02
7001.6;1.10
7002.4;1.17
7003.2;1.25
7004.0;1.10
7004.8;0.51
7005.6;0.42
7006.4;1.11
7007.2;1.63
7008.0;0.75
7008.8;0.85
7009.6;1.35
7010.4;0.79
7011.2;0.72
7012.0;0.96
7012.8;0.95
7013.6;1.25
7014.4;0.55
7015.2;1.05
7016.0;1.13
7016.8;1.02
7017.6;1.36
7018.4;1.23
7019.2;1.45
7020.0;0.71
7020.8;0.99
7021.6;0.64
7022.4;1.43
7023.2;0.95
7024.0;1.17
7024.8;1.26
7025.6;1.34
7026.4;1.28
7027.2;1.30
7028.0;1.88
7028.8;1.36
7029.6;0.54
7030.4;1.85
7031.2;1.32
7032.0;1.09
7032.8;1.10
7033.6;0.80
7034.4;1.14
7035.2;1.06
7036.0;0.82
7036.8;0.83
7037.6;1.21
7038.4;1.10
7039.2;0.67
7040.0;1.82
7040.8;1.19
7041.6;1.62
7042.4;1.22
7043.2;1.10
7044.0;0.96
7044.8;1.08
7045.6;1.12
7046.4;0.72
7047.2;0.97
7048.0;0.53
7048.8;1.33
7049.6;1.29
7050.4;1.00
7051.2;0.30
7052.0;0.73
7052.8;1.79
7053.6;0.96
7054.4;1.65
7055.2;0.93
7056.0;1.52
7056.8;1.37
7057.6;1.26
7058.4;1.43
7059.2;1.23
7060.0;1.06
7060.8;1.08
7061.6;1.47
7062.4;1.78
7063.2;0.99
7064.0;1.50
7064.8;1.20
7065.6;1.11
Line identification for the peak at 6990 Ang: H-beta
